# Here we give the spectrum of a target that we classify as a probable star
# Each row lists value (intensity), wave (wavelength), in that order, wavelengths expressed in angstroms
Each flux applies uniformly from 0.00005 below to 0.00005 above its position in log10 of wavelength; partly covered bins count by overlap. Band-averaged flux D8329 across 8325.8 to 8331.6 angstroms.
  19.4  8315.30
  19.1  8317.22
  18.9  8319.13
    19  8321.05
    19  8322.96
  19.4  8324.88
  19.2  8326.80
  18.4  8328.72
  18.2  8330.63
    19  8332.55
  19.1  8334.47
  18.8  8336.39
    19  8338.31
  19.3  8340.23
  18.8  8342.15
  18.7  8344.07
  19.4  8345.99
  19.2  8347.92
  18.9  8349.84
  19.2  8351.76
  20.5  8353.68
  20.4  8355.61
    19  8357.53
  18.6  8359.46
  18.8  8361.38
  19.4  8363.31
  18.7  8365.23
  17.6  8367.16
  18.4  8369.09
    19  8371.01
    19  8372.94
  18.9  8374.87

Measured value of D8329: 18.6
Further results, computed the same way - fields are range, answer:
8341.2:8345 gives 18.8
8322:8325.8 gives 19.2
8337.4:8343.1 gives 19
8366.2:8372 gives 18.3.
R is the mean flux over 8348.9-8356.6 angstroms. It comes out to 19.8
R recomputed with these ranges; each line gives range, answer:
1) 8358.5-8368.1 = 18.6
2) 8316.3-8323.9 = 19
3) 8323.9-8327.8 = 19.2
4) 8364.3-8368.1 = 18.1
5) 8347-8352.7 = 19.1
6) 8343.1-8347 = 19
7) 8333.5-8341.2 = 19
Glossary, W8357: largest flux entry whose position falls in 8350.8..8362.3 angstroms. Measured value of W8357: 20.5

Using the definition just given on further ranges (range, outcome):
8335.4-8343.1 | 19.3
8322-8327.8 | 19.4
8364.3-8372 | 19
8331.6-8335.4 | 19.1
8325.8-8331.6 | 19.2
